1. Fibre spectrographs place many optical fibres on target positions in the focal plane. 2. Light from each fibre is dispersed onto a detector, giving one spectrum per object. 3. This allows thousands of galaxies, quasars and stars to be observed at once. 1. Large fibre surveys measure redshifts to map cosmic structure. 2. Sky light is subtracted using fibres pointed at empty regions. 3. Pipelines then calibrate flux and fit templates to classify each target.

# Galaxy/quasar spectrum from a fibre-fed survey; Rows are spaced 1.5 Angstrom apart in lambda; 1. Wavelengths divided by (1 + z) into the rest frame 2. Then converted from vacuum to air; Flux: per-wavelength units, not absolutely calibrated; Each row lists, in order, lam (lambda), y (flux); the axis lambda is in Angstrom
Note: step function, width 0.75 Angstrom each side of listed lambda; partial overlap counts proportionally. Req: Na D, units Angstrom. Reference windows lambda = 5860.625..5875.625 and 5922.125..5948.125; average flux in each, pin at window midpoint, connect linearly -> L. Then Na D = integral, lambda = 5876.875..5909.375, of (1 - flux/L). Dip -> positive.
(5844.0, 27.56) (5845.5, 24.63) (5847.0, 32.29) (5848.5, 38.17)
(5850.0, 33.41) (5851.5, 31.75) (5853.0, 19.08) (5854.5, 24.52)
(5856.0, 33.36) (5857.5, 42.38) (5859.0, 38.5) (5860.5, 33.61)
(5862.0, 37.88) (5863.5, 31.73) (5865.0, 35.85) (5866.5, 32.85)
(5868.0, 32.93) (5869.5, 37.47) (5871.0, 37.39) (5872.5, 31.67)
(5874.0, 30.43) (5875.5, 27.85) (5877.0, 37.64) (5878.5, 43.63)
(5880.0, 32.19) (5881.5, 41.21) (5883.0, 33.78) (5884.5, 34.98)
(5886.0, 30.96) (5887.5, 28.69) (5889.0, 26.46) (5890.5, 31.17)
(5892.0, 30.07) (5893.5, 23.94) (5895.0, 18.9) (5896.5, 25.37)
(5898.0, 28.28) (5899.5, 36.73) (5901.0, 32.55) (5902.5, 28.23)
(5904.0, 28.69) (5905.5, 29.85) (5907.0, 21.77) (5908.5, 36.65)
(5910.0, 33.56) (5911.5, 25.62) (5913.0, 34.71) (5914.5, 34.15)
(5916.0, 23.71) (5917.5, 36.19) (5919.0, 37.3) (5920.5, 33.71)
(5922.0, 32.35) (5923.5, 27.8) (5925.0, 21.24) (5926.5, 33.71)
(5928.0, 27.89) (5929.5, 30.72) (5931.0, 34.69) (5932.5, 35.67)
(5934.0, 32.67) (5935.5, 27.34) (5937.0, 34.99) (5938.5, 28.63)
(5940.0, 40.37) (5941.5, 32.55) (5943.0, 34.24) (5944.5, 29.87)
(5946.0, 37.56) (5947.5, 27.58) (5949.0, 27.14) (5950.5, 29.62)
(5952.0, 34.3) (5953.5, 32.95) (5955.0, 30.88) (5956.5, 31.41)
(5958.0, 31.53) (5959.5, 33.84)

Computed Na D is 2.1 Angstrom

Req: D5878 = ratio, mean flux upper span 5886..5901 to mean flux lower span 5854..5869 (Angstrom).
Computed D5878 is 0.81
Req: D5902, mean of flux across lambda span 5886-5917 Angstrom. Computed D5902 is 29.1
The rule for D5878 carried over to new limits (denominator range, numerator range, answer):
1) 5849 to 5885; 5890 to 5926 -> 0.87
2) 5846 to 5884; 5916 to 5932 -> 0.92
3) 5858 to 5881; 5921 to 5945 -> 0.90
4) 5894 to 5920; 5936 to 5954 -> 1.08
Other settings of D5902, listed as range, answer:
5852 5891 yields 33.4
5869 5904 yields 31.6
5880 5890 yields 32.6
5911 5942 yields 31.8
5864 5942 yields 31.7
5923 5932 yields 29.6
